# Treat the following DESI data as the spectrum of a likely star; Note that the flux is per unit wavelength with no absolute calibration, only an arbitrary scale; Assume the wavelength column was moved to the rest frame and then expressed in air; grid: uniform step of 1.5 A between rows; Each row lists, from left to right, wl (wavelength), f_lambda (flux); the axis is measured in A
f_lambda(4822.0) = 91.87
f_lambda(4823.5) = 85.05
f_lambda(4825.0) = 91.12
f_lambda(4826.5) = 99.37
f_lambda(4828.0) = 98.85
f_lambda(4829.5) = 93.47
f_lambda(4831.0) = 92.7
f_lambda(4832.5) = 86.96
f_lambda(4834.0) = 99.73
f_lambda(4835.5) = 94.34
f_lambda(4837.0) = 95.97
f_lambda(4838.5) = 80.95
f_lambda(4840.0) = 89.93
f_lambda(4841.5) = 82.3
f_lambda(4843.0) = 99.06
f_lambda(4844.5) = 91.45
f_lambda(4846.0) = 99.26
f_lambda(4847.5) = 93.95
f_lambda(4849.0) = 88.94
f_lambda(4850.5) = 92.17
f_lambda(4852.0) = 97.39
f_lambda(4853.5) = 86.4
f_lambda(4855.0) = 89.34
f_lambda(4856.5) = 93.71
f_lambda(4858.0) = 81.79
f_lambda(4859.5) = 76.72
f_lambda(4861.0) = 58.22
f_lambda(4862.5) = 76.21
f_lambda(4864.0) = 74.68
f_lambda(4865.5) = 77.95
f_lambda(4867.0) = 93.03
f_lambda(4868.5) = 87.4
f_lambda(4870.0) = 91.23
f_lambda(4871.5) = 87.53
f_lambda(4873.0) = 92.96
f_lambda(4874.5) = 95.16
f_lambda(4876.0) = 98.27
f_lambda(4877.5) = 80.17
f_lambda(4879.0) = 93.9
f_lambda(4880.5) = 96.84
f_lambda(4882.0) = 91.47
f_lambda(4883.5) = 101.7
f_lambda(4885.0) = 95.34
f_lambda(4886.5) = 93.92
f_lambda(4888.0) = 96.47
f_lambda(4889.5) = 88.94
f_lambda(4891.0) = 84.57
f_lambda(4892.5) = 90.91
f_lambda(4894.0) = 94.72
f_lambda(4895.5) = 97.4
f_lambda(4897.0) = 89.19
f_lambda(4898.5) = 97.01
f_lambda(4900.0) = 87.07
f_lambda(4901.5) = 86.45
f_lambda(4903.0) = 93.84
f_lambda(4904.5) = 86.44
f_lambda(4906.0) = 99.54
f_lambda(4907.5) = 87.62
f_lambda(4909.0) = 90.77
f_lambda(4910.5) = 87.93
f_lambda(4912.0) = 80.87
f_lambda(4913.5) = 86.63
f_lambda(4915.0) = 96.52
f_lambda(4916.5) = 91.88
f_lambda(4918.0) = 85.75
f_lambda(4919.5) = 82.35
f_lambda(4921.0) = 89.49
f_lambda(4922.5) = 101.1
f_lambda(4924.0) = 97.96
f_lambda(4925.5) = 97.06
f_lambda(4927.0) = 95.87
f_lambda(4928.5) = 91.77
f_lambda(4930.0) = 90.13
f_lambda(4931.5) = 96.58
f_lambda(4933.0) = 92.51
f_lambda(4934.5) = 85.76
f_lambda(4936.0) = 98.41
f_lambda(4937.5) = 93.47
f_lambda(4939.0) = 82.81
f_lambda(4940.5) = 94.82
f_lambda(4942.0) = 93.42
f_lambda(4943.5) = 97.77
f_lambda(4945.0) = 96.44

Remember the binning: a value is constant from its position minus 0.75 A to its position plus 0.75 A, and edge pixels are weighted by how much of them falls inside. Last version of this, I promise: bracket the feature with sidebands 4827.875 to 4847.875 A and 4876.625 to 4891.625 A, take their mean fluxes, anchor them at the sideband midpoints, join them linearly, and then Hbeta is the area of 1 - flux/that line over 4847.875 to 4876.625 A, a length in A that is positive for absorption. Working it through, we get 1.9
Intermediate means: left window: 92.6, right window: 92.4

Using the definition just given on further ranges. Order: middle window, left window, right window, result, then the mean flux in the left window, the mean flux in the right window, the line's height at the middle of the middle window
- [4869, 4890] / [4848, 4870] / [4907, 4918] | -1.8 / 84.2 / 88.7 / 85.9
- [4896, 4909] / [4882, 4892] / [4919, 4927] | 0.4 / 93.3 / 94.2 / 93.7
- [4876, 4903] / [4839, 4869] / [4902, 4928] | -0.9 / 86.4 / 91.2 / 89.2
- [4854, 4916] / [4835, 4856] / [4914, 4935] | 2.0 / 91.5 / 92.5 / 92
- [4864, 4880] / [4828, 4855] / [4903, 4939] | 0.5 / 92.2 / 91.4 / 91.9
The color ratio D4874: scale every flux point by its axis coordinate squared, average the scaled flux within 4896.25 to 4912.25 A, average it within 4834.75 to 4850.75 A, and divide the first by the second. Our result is 1.01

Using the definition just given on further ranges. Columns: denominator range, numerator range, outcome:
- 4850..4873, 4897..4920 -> 1.08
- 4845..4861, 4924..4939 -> 1.09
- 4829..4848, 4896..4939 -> 1.02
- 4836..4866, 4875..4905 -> 1.09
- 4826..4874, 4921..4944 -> 1.09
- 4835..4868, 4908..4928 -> 1.08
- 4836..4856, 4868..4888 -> 1.03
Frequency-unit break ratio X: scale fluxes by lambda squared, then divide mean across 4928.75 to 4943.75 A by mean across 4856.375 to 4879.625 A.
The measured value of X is 1.1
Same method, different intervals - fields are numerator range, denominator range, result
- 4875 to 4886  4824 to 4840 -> 1.03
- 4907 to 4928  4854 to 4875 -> 1.11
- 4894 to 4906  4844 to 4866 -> 1.10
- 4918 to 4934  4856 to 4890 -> 1.08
